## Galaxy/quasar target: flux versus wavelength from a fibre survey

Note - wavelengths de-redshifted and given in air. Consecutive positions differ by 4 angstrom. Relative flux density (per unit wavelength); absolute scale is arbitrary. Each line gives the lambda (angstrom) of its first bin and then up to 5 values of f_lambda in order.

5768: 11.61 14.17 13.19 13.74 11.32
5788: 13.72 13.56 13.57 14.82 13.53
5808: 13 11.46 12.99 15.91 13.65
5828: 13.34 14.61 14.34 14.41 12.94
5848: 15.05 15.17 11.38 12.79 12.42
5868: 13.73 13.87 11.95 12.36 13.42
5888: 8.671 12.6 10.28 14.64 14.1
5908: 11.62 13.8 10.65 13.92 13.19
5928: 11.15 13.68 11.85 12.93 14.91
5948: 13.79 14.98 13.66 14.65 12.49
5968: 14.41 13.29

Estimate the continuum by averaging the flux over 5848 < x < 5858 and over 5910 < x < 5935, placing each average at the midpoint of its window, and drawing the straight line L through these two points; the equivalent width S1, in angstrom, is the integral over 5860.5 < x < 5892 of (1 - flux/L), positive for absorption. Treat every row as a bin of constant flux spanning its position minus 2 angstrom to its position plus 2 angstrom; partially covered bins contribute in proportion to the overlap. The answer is 2.2 angstrom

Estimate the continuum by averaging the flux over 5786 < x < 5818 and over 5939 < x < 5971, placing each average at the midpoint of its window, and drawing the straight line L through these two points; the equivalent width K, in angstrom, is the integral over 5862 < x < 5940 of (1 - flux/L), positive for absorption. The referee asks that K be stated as 6.9 angstrom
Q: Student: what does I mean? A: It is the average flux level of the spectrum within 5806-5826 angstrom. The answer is 13.4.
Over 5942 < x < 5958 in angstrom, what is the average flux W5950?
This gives 14.3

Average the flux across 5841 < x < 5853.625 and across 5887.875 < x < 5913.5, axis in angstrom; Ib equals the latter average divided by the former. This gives 0.87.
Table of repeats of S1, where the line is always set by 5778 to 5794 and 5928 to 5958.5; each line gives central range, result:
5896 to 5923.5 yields 1.1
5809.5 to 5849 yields -1.9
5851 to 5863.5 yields 0.4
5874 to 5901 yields 3.0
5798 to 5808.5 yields -0.6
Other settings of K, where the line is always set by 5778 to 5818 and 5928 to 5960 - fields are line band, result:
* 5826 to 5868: -1.1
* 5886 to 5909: 2.5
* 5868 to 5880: 0.4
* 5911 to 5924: 0.7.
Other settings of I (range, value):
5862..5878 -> 13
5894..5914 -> 12.9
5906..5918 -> 12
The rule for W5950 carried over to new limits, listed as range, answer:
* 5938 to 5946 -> 13.9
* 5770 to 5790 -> 13.2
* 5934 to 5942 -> 12.4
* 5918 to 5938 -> 12.8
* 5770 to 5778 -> 13.7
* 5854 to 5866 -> 12.2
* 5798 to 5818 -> 13.2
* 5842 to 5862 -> 13.5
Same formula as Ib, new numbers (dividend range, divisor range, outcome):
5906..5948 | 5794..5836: 0.93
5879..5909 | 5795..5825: 0.90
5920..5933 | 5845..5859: 0.93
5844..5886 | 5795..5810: 0.96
